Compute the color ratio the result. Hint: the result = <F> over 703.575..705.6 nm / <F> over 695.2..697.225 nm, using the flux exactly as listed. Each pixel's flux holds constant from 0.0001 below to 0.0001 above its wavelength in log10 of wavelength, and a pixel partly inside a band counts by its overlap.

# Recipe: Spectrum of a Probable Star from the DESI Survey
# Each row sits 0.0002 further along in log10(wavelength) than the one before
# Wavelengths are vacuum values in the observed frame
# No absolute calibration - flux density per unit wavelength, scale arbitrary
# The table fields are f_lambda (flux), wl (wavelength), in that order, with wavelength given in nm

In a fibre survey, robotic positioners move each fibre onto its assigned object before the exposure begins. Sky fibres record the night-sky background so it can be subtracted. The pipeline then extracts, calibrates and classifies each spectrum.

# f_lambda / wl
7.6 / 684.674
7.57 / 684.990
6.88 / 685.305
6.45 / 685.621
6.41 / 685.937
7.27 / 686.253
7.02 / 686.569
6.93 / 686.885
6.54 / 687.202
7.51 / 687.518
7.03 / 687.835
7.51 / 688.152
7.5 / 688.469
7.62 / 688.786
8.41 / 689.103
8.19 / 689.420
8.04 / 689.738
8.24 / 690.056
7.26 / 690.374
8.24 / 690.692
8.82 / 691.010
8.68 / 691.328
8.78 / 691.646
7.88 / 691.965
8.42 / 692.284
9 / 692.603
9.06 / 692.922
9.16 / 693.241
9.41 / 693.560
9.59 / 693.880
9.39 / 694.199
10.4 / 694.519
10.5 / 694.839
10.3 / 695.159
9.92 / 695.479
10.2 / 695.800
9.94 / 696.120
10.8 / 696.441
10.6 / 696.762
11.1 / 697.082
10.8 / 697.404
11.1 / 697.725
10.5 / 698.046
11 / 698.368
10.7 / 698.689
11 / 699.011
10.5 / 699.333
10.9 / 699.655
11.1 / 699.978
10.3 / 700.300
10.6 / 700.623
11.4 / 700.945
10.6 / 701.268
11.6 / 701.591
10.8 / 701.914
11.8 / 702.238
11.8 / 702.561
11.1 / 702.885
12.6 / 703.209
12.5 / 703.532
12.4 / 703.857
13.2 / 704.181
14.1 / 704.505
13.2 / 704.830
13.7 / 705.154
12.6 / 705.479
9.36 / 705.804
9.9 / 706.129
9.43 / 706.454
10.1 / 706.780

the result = 1.26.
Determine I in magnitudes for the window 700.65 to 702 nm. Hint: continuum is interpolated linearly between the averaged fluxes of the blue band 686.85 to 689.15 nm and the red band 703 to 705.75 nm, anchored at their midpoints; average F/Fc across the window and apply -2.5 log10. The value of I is 0.07 mag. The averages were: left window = 7.36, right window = 12.9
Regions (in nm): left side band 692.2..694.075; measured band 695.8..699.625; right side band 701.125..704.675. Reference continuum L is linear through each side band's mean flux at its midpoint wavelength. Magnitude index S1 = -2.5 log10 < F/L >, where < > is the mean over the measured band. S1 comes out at -0.02 mag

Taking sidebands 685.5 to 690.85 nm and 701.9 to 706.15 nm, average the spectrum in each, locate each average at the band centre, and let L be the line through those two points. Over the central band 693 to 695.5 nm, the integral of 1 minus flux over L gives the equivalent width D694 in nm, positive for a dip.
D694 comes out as -0.15 nm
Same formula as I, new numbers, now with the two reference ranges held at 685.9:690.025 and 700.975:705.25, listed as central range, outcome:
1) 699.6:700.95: 0.052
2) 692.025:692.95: 0.022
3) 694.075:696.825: -0.046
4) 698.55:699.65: 0.019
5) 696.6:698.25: -0.041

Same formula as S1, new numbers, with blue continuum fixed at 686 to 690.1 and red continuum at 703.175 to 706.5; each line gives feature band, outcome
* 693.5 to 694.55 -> -0.06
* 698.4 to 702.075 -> 0.00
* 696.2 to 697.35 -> -0.09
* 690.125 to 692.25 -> 0.01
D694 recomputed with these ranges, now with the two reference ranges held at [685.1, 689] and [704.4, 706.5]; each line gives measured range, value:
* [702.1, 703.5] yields -0.094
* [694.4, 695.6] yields -0.153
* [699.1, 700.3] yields -0.050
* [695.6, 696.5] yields -0.080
